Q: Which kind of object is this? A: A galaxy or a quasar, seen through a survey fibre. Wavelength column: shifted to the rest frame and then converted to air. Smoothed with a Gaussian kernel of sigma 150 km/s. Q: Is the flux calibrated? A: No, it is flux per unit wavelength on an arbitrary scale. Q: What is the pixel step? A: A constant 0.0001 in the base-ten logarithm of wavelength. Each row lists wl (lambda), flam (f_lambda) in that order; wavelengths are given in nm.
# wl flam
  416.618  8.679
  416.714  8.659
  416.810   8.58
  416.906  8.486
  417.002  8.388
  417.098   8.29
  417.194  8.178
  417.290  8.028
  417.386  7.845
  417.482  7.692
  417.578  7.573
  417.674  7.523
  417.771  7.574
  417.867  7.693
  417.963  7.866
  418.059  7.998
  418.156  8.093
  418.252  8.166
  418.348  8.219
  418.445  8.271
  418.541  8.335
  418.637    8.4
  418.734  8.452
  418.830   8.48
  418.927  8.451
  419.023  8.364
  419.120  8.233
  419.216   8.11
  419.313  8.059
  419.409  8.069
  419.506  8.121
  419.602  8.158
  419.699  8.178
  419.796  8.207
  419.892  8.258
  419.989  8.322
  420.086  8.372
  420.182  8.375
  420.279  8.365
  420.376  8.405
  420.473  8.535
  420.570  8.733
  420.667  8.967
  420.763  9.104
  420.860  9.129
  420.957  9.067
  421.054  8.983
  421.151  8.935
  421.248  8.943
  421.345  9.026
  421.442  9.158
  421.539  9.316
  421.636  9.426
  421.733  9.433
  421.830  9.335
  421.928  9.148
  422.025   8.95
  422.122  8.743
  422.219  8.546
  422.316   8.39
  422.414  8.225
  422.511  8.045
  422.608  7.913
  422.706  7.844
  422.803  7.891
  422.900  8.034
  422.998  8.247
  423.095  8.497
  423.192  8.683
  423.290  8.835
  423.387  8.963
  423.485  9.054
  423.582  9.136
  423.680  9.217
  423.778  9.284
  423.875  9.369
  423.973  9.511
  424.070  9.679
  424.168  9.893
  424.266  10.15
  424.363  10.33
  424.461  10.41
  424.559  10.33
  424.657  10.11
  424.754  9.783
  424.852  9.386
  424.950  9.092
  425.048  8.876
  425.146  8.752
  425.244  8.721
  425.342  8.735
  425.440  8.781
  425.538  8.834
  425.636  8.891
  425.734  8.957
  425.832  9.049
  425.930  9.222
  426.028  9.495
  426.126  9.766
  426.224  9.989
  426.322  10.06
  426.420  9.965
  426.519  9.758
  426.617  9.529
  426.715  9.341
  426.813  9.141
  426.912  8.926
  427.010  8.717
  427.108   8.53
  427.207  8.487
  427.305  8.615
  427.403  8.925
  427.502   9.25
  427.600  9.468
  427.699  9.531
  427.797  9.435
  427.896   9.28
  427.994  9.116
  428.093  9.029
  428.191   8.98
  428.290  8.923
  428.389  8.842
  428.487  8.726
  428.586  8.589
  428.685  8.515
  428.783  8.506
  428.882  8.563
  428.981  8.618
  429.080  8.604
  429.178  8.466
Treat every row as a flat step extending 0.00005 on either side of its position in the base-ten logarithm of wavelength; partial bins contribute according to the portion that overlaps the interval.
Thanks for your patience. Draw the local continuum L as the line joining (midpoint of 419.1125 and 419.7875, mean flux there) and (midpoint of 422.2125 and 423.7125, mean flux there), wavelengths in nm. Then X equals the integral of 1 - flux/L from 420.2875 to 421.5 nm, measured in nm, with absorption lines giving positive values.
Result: -0.09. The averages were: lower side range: 8.13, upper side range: 8.46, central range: 8.9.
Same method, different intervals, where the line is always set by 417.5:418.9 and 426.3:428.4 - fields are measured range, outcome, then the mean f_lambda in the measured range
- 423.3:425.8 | -0.15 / 9.36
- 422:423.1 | 0.04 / 8.26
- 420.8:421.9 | -0.10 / 9.15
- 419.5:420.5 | 0.00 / 8.3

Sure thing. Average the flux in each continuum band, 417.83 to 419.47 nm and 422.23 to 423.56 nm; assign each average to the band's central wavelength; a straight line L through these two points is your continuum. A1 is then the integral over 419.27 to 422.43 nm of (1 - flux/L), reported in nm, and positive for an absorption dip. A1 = -0.157 nm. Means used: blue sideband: 8.19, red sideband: 8.38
